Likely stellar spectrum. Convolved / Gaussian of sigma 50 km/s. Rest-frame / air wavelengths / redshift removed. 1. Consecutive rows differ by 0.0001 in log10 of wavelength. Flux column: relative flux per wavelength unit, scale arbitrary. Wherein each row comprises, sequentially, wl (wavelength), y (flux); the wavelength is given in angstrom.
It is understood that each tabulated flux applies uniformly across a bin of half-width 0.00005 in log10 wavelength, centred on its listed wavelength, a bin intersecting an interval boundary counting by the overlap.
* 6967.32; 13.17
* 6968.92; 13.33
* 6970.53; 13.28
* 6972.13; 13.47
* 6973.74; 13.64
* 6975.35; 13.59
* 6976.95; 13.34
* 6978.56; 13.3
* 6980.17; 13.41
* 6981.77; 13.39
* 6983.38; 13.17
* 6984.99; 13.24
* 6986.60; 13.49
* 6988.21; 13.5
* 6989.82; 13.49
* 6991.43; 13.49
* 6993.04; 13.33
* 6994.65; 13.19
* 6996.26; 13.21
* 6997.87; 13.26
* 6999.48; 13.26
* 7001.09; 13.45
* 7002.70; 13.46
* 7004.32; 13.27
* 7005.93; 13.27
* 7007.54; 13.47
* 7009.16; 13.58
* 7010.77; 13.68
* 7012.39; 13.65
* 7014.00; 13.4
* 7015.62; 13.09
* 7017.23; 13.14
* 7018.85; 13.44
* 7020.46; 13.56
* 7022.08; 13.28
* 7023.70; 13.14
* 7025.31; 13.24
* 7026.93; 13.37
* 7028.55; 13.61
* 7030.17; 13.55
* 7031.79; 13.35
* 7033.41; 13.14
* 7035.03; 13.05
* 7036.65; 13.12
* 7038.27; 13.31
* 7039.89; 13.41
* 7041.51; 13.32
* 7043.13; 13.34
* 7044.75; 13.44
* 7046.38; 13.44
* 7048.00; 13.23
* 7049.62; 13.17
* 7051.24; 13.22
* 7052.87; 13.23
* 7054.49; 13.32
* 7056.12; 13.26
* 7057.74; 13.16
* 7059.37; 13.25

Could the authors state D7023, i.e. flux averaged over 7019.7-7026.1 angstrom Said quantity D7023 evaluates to 13.3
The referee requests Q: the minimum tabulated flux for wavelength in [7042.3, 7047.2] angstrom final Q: 13.34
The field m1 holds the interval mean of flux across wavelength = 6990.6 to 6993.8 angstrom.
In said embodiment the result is 13.4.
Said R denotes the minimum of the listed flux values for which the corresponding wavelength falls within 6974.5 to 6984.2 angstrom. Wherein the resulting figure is 13.17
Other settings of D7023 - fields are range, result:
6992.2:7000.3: 13.3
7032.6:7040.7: 13.2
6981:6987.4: 13.3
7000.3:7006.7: 13.4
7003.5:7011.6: 13.4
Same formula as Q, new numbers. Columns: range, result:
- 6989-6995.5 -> 13.19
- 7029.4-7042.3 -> 13.05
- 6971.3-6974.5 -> 13.47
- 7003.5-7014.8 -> 13.27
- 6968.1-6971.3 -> 13.28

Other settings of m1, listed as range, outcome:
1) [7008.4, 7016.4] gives 13.5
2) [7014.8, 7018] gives 13.1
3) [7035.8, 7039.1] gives 13.2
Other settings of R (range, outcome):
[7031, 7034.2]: 13.14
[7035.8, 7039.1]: 13.12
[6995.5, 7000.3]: 13.21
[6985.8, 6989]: 13.49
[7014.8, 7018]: 13.09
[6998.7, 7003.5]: 13.26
